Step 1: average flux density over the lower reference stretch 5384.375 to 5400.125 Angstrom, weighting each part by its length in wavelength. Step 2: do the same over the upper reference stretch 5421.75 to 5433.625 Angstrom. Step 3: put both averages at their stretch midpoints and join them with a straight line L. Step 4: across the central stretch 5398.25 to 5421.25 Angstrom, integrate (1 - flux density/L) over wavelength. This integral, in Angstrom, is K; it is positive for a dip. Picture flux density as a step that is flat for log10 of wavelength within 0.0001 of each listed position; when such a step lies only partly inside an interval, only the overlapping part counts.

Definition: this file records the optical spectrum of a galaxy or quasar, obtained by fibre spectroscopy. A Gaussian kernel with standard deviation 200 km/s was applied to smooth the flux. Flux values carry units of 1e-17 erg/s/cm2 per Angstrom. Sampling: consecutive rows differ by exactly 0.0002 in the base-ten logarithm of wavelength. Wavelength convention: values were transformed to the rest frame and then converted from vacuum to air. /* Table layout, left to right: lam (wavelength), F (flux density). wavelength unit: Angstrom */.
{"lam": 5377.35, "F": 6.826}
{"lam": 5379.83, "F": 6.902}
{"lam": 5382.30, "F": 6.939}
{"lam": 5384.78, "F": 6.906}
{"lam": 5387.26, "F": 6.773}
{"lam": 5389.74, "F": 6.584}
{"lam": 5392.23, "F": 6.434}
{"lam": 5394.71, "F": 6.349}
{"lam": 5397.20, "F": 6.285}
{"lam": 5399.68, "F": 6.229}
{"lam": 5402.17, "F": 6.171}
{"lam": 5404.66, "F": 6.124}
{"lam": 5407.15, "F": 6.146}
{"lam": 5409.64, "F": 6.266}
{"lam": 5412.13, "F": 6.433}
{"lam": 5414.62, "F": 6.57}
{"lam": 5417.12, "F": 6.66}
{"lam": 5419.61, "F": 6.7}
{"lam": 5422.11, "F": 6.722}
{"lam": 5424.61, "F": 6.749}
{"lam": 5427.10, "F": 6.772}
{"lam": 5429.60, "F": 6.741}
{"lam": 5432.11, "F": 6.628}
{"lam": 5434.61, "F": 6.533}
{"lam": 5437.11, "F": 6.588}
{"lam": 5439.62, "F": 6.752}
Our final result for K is 0.8 Angstrom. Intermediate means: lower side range 6.5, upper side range 6.72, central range 6.37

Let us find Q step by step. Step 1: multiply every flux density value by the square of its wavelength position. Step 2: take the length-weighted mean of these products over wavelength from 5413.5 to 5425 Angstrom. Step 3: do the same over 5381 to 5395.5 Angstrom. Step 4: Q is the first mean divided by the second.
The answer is 1.01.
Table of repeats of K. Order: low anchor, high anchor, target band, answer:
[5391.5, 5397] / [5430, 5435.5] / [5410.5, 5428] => -0.35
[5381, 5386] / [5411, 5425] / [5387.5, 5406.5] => 1.35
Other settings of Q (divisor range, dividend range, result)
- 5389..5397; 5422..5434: 1.06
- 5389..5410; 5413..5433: 1.07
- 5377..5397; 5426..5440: 1.01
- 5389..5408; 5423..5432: 1.08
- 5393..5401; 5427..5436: 1.07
